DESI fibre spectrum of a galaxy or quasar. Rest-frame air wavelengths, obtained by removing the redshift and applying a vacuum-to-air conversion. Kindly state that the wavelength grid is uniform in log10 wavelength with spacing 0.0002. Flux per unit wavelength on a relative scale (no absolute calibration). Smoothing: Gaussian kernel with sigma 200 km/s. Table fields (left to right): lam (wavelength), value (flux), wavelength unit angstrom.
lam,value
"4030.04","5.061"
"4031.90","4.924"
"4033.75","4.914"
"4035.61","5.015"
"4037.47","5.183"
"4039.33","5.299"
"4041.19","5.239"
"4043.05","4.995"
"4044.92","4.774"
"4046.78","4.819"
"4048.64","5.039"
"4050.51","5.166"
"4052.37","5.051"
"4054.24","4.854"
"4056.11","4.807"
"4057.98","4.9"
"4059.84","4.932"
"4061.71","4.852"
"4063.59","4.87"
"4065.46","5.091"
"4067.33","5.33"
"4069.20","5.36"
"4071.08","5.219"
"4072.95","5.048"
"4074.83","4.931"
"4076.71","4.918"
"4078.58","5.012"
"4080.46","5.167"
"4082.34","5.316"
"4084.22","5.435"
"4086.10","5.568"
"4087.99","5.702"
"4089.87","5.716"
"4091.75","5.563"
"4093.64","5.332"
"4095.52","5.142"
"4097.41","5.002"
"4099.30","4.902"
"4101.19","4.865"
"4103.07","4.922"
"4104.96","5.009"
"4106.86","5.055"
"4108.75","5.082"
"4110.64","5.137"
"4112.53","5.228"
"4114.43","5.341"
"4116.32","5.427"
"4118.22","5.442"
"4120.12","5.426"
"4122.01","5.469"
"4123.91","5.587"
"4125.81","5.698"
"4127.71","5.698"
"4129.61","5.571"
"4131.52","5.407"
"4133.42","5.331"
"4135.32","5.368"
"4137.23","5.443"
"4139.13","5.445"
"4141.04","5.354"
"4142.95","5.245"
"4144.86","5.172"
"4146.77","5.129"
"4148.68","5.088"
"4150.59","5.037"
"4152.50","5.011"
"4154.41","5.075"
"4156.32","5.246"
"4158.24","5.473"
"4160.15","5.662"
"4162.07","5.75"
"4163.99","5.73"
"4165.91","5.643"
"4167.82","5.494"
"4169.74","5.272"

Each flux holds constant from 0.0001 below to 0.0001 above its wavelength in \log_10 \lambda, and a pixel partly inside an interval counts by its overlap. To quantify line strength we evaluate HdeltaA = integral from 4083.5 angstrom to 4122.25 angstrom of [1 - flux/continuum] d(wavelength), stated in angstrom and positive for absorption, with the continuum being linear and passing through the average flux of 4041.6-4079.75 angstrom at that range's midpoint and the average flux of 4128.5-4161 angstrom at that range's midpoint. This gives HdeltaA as -0.90 angstrom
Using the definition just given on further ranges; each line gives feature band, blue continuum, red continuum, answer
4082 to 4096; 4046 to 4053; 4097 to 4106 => -1.5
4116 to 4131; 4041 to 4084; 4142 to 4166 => -0.9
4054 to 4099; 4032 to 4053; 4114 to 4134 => 0.5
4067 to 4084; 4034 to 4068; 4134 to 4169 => -0.2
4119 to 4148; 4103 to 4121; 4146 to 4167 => -0.7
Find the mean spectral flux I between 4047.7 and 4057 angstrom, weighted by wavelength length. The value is 4.98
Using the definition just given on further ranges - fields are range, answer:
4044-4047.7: 4.8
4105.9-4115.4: 5.17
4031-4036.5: 4.96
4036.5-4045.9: 5.09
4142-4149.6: 5.16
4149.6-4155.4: 5.05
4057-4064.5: 4.89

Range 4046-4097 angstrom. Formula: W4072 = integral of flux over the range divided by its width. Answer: 5.15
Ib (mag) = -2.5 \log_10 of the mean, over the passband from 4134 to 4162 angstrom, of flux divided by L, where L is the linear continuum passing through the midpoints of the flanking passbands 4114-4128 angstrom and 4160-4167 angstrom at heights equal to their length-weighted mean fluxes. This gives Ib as 0.07 mag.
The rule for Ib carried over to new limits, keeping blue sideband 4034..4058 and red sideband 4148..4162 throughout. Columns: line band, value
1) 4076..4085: -0.02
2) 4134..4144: -0.03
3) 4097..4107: 0.04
